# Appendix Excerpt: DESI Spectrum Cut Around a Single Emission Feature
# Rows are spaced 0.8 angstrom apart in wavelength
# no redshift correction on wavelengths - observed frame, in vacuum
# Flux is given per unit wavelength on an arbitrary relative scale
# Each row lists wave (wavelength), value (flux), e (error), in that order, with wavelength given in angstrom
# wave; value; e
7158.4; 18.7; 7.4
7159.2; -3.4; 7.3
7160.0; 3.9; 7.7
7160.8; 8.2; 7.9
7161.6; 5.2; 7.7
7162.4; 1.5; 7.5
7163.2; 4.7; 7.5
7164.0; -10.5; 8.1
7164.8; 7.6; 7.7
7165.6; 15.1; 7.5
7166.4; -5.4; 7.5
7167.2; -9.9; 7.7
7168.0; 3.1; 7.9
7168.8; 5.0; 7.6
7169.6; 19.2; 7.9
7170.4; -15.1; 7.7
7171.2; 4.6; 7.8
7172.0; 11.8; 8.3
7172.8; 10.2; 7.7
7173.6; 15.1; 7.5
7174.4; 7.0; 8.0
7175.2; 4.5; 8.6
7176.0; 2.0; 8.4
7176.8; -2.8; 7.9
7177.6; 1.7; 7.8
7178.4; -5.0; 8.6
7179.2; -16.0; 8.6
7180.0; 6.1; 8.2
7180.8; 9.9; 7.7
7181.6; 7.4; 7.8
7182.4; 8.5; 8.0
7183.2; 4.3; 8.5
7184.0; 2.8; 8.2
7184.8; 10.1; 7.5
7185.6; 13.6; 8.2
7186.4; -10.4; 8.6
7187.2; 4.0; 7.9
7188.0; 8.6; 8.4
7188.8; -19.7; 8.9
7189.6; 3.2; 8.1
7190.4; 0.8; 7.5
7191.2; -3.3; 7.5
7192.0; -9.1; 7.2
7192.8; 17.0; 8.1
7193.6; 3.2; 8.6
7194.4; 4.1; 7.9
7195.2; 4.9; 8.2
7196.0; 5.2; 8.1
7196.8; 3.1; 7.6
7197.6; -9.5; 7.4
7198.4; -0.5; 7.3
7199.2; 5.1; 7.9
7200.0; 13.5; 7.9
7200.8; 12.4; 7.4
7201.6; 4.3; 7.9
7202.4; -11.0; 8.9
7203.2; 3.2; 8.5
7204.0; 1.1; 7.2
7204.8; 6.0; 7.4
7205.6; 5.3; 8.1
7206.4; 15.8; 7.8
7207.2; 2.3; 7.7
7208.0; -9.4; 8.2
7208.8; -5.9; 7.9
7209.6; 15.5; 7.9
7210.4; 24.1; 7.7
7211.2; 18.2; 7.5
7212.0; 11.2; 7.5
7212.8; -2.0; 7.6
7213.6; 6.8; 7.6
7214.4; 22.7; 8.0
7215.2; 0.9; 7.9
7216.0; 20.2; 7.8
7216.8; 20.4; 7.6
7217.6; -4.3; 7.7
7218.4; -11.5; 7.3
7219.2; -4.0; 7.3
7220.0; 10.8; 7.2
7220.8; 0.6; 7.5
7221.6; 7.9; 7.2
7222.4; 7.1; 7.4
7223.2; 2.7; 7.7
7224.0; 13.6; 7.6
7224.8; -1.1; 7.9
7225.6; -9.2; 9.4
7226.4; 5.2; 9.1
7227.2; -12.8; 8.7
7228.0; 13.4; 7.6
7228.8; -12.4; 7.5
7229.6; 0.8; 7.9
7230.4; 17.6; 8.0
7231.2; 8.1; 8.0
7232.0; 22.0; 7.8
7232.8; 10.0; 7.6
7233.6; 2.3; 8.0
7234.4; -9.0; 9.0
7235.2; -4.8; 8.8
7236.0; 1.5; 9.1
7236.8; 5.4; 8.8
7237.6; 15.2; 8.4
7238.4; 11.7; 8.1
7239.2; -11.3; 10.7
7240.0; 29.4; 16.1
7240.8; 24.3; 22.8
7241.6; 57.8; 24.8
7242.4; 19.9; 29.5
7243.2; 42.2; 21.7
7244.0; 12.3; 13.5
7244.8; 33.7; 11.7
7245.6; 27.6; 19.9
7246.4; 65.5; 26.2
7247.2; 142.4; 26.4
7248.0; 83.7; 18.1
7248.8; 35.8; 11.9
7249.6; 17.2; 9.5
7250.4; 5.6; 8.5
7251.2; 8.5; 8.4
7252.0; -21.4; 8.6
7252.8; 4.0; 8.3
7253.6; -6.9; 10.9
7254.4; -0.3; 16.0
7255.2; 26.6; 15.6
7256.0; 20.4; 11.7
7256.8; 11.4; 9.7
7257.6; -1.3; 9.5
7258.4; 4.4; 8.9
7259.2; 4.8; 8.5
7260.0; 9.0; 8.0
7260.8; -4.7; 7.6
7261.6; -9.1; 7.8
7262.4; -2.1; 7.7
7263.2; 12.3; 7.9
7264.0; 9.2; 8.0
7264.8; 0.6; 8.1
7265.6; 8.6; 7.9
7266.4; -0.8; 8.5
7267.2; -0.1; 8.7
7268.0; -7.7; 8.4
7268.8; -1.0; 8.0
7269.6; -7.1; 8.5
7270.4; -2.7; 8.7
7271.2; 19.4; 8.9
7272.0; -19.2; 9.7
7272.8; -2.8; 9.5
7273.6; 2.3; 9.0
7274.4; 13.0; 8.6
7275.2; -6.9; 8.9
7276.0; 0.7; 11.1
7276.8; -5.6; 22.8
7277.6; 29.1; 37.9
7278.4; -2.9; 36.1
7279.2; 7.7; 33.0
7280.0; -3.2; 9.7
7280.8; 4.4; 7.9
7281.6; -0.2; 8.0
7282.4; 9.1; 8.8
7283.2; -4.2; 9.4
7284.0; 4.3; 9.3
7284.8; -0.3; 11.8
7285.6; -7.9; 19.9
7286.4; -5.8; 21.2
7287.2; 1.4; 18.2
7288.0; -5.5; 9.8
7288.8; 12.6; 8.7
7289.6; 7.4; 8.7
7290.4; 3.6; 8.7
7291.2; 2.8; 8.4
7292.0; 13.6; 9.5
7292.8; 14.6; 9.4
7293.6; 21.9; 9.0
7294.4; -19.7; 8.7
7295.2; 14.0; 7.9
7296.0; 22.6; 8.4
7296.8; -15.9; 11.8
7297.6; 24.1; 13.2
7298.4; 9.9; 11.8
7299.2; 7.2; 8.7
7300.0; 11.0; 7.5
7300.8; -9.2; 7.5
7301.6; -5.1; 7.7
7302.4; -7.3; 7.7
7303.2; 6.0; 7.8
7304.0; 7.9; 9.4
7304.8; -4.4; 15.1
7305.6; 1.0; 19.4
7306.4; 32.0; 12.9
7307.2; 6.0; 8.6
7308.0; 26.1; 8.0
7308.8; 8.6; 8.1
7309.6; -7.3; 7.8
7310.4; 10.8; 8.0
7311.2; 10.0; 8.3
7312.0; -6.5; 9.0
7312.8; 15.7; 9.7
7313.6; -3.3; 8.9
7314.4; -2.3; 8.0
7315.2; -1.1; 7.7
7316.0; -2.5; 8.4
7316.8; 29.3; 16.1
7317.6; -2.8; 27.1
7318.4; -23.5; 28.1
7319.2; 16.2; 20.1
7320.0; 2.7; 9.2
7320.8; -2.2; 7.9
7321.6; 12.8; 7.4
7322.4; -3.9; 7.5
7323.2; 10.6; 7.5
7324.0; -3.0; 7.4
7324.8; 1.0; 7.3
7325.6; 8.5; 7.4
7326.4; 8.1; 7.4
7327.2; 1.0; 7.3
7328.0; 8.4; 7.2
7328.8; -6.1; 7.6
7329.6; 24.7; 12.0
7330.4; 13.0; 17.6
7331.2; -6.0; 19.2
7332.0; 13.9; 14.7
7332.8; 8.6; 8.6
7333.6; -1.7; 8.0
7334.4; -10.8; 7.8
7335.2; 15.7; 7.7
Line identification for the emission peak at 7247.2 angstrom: [O II]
